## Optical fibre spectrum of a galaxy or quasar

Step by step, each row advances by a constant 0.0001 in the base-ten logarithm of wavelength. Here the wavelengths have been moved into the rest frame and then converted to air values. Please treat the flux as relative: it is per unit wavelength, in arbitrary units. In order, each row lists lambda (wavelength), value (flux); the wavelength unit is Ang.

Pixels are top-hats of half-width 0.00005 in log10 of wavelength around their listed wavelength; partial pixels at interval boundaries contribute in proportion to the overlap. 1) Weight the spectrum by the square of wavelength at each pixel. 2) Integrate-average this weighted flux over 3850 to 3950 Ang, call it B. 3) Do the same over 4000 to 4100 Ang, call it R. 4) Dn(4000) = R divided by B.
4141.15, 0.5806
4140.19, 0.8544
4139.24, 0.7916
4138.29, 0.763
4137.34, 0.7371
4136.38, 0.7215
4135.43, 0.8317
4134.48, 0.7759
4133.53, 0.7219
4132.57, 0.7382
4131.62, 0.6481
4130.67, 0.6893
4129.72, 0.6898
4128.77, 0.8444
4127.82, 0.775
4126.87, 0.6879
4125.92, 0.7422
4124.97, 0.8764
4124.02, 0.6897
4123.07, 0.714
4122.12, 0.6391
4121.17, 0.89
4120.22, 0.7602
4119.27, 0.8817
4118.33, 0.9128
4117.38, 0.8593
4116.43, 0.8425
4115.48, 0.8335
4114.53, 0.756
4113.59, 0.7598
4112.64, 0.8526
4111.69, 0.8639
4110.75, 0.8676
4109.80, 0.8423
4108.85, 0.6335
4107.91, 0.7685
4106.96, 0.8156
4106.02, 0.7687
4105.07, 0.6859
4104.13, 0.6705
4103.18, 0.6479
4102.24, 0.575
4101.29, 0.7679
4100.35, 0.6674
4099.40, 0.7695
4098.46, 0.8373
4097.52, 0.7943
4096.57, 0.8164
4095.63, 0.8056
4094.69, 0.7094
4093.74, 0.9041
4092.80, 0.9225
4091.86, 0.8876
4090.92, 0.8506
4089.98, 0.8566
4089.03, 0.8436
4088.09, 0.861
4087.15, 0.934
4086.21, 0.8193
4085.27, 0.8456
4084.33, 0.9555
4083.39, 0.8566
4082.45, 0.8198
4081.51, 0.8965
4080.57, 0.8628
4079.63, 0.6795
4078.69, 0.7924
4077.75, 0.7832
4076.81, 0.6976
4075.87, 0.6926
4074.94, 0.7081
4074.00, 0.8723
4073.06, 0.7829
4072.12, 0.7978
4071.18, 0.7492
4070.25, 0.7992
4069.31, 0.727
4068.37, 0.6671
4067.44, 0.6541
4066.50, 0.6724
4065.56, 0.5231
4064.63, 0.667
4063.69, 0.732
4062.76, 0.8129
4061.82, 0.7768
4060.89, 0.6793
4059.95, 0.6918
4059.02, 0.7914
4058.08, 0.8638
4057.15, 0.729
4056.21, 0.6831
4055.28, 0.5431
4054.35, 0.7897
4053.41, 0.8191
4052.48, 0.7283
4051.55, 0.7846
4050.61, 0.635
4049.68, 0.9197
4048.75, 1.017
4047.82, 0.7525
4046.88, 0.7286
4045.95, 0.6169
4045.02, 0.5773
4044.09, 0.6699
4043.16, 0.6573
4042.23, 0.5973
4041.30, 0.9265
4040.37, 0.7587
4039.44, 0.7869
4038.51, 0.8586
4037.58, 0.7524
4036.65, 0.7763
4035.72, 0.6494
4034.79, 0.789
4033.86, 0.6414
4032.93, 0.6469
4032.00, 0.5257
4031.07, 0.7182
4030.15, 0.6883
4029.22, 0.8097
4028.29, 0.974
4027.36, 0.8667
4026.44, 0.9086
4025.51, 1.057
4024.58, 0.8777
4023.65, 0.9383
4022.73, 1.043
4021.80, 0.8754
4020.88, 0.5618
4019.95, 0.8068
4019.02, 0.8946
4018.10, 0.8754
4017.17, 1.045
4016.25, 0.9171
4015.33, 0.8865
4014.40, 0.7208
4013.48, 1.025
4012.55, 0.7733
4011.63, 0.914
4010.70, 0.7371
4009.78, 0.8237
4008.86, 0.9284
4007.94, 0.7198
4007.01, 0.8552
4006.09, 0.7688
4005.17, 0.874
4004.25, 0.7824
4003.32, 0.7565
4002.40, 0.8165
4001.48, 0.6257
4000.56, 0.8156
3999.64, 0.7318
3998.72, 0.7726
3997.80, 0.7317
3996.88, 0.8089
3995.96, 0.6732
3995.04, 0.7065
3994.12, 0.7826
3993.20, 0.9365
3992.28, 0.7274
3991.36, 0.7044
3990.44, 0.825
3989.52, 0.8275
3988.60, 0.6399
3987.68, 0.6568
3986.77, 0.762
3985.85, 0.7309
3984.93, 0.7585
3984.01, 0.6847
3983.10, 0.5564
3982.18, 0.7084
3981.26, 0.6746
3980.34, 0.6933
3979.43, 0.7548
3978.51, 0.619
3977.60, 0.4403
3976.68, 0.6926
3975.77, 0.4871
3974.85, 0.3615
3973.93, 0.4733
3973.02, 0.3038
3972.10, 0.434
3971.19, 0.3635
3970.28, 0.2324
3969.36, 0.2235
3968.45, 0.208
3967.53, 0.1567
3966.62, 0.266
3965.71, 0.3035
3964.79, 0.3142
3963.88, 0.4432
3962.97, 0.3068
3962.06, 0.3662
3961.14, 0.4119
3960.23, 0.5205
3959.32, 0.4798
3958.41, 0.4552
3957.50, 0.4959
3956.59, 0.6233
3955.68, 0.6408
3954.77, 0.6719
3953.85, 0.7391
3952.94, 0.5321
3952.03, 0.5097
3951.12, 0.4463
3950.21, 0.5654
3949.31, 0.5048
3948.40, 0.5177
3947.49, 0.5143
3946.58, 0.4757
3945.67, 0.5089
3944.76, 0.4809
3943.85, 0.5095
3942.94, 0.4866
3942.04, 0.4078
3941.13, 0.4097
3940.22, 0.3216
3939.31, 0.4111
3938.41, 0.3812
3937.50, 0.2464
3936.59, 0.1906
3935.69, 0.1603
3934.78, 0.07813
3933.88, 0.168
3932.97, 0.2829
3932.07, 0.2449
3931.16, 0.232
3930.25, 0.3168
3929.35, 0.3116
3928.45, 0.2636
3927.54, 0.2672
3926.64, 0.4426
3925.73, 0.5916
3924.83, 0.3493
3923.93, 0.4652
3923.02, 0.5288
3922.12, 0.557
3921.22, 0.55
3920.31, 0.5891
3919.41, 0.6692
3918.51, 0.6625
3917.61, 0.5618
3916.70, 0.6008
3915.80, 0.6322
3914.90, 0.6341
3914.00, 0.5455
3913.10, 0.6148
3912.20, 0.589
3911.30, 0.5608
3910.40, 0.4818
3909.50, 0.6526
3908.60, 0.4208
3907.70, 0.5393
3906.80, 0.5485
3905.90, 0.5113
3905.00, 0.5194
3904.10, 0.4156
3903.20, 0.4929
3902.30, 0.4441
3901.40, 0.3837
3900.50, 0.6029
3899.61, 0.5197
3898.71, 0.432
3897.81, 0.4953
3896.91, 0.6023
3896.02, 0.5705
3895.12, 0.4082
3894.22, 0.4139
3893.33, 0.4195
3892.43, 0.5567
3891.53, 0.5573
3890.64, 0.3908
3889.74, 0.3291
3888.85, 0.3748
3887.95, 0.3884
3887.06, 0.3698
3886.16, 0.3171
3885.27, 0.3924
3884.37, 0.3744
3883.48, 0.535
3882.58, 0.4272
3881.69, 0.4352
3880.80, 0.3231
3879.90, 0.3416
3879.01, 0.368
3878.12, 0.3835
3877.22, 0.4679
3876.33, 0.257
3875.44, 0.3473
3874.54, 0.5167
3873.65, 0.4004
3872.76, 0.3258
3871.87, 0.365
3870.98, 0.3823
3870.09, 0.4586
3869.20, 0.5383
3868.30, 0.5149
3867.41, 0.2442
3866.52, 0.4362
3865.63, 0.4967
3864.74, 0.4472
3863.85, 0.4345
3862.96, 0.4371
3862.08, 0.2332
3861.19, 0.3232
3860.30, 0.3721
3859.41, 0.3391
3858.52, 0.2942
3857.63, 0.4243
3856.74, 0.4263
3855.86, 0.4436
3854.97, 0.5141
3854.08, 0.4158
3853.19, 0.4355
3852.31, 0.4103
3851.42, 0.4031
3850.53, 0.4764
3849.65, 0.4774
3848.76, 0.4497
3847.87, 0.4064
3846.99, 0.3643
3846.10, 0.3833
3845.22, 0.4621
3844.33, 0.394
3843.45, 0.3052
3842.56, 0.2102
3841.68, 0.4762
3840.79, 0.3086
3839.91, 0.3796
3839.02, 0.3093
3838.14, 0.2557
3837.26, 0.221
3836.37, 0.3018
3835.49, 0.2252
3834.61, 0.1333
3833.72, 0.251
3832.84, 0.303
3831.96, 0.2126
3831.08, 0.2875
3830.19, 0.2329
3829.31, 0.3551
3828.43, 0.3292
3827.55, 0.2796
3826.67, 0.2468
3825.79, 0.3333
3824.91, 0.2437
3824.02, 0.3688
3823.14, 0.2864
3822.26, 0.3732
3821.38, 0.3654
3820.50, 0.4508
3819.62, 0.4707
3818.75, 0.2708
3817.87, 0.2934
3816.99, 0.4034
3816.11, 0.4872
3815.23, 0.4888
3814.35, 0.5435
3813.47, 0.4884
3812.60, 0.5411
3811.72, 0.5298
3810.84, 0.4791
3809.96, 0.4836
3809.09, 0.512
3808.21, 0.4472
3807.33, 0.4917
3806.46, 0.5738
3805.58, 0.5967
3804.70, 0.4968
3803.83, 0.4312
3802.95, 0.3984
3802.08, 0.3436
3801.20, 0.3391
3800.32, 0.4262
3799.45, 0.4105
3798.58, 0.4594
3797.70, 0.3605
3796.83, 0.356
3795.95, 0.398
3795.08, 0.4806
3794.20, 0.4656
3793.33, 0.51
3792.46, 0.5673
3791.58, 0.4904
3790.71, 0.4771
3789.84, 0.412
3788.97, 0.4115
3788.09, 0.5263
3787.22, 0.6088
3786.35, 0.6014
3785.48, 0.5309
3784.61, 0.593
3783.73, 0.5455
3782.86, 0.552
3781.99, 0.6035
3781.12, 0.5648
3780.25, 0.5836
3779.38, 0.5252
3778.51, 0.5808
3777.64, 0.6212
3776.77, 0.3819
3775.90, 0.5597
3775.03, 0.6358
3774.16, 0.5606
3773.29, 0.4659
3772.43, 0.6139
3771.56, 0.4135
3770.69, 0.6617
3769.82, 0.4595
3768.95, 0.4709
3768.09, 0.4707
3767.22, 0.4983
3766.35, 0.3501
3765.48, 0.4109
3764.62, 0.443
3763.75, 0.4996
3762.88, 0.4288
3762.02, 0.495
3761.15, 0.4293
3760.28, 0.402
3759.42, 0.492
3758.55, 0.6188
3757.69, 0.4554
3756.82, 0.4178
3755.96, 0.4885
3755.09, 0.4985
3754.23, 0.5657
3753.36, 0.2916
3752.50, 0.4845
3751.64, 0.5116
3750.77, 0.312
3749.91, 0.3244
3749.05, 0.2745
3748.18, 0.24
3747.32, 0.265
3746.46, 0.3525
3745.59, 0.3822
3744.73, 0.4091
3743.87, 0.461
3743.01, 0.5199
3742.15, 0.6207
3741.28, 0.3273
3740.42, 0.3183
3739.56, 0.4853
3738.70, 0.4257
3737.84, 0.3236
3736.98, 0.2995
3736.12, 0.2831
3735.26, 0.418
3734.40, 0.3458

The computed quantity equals 1.96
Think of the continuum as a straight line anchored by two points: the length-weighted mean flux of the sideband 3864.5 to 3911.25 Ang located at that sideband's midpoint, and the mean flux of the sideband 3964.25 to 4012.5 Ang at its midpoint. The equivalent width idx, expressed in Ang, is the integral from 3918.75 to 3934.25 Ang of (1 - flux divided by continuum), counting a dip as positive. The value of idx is 3.26 Ang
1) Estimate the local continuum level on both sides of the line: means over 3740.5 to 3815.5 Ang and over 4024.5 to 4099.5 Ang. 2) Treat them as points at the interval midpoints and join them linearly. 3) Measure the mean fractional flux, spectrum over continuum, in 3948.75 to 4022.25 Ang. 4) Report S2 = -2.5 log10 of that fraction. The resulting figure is 0.09 mag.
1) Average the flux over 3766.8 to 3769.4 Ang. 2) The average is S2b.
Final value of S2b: 0.48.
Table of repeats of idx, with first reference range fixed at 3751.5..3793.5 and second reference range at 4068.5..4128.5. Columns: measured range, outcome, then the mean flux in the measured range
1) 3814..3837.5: 9.67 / 0.324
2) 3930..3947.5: 8.46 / 0.337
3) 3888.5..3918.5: 5.27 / 0.513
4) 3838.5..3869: 9.57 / 0.396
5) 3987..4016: -3.22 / 0.786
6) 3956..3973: 7.73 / 0.367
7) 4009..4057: -3.78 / 0.792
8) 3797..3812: 2.22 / 0.455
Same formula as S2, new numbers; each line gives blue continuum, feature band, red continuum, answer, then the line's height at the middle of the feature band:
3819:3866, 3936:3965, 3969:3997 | 0.20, 0.558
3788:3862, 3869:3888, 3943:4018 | 0.19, 0.471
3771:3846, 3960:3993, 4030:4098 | 0.24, 0.648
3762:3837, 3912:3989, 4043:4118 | 0.30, 0.619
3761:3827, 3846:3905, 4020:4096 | 0.32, 0.565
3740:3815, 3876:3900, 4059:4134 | 0.33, 0.577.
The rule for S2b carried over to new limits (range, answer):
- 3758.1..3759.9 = 0.552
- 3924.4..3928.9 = 0.383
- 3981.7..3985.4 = 0.676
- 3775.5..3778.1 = 0.521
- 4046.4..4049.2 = 0.829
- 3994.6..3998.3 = 0.731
